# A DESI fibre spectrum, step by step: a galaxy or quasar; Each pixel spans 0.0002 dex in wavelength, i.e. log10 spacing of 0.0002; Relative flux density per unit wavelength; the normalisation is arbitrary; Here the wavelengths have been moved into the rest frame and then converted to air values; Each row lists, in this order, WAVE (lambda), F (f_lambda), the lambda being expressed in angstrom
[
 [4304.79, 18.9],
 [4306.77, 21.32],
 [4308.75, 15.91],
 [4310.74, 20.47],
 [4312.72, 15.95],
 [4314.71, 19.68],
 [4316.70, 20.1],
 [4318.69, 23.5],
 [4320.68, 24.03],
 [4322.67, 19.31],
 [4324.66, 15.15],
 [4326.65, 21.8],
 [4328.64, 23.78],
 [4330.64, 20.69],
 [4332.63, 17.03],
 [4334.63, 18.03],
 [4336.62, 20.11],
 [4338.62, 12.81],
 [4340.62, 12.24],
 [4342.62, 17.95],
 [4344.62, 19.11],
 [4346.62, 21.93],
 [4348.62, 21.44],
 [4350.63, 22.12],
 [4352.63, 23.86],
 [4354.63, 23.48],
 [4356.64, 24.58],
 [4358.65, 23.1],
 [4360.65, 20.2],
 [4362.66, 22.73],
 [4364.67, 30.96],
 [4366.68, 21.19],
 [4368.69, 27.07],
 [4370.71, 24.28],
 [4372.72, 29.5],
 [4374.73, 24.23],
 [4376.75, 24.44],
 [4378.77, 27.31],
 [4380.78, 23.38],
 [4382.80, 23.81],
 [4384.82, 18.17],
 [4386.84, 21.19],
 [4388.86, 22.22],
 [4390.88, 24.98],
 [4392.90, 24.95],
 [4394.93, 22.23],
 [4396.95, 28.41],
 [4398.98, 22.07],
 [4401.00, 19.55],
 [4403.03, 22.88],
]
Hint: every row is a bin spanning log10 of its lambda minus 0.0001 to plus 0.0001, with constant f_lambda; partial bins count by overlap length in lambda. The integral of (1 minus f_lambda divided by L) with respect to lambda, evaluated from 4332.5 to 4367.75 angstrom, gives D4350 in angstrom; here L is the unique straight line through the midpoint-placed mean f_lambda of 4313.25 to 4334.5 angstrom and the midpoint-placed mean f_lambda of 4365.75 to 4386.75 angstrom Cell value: 2.4 angstrom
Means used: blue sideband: 20.3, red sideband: 24.2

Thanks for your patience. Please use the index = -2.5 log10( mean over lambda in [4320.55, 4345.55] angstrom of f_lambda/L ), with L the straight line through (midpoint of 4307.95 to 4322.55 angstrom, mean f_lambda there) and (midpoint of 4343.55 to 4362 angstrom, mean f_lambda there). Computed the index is 0.14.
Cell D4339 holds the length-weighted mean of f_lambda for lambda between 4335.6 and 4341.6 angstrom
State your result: 15.1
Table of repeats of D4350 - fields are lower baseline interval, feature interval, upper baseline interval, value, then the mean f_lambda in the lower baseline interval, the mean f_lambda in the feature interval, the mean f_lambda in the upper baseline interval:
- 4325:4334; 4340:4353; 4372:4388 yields 1.0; 20.3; 19.8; 23.9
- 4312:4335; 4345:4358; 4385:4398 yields -0.7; 20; 22.7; 23.6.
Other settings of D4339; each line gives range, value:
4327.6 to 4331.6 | 22.2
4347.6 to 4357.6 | 23.1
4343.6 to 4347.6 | 20.5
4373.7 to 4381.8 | 24.9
